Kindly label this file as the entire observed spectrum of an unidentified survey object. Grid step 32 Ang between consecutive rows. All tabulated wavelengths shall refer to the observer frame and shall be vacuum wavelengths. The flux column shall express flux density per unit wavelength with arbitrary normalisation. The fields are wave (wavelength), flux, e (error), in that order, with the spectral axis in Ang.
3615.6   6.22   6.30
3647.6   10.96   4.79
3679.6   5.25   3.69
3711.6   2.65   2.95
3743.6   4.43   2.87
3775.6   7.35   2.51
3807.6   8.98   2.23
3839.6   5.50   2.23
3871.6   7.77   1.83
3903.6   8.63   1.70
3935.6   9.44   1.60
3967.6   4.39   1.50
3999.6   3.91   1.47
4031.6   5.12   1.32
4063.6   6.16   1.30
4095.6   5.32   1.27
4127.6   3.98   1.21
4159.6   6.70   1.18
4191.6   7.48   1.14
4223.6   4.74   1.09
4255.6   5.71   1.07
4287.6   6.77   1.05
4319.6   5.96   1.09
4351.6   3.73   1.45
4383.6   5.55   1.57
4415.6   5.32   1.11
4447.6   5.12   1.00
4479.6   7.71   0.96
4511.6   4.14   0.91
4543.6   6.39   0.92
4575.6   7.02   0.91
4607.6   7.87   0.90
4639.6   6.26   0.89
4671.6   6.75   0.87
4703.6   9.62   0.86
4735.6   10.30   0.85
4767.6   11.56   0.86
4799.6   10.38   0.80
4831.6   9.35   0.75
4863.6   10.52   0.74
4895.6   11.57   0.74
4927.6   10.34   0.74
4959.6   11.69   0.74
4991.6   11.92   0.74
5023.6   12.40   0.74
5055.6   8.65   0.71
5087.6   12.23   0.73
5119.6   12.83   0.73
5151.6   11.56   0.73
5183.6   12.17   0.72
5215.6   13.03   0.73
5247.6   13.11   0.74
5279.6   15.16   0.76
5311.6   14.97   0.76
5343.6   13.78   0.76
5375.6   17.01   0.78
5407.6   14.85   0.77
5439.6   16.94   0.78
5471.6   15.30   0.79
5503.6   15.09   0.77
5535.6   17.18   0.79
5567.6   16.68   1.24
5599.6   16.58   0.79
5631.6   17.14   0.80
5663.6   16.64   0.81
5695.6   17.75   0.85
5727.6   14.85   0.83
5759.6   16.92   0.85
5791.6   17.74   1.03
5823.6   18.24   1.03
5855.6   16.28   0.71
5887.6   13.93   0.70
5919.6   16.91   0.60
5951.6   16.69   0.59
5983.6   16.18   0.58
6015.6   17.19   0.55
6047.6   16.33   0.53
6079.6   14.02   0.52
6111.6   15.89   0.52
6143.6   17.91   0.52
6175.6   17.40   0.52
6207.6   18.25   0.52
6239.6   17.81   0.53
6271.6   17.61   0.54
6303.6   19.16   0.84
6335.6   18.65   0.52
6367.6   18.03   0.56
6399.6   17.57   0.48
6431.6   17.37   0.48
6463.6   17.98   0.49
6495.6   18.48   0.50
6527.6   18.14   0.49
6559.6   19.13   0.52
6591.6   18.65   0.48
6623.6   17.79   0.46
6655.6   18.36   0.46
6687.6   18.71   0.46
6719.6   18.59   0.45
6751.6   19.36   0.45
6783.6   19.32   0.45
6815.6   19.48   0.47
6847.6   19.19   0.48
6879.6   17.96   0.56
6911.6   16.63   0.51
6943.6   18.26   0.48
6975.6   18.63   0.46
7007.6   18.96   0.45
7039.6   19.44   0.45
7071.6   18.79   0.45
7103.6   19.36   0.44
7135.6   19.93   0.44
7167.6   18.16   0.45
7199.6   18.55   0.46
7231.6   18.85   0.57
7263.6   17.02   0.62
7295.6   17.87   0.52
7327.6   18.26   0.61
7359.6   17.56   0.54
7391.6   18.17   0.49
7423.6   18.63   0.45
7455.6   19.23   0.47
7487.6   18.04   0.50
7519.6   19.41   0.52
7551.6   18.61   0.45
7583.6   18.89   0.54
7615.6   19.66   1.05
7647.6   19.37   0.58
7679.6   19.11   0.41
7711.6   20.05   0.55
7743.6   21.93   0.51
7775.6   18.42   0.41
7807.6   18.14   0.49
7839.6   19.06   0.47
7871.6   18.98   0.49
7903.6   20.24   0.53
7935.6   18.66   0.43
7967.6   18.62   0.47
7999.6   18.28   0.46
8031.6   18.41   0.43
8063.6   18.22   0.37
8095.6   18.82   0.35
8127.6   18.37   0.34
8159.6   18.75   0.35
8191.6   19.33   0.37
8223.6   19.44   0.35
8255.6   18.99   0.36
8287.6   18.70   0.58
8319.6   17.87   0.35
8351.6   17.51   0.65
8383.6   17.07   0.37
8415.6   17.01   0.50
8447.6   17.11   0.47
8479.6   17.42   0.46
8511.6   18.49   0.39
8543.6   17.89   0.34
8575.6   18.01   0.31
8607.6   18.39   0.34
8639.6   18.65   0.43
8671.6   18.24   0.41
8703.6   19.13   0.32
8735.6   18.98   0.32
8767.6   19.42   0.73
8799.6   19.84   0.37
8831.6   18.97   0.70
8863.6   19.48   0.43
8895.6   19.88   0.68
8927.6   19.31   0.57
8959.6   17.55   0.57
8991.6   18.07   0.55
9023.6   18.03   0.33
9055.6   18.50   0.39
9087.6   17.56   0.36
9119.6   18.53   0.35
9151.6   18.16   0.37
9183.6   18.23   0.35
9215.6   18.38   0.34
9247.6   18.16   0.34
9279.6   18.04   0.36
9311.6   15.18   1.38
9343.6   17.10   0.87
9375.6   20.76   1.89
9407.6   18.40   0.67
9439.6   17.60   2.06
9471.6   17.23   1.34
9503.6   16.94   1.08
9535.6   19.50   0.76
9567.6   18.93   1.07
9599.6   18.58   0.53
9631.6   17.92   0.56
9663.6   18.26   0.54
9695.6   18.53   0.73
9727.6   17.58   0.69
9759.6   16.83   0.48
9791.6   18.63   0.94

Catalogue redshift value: 0.17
